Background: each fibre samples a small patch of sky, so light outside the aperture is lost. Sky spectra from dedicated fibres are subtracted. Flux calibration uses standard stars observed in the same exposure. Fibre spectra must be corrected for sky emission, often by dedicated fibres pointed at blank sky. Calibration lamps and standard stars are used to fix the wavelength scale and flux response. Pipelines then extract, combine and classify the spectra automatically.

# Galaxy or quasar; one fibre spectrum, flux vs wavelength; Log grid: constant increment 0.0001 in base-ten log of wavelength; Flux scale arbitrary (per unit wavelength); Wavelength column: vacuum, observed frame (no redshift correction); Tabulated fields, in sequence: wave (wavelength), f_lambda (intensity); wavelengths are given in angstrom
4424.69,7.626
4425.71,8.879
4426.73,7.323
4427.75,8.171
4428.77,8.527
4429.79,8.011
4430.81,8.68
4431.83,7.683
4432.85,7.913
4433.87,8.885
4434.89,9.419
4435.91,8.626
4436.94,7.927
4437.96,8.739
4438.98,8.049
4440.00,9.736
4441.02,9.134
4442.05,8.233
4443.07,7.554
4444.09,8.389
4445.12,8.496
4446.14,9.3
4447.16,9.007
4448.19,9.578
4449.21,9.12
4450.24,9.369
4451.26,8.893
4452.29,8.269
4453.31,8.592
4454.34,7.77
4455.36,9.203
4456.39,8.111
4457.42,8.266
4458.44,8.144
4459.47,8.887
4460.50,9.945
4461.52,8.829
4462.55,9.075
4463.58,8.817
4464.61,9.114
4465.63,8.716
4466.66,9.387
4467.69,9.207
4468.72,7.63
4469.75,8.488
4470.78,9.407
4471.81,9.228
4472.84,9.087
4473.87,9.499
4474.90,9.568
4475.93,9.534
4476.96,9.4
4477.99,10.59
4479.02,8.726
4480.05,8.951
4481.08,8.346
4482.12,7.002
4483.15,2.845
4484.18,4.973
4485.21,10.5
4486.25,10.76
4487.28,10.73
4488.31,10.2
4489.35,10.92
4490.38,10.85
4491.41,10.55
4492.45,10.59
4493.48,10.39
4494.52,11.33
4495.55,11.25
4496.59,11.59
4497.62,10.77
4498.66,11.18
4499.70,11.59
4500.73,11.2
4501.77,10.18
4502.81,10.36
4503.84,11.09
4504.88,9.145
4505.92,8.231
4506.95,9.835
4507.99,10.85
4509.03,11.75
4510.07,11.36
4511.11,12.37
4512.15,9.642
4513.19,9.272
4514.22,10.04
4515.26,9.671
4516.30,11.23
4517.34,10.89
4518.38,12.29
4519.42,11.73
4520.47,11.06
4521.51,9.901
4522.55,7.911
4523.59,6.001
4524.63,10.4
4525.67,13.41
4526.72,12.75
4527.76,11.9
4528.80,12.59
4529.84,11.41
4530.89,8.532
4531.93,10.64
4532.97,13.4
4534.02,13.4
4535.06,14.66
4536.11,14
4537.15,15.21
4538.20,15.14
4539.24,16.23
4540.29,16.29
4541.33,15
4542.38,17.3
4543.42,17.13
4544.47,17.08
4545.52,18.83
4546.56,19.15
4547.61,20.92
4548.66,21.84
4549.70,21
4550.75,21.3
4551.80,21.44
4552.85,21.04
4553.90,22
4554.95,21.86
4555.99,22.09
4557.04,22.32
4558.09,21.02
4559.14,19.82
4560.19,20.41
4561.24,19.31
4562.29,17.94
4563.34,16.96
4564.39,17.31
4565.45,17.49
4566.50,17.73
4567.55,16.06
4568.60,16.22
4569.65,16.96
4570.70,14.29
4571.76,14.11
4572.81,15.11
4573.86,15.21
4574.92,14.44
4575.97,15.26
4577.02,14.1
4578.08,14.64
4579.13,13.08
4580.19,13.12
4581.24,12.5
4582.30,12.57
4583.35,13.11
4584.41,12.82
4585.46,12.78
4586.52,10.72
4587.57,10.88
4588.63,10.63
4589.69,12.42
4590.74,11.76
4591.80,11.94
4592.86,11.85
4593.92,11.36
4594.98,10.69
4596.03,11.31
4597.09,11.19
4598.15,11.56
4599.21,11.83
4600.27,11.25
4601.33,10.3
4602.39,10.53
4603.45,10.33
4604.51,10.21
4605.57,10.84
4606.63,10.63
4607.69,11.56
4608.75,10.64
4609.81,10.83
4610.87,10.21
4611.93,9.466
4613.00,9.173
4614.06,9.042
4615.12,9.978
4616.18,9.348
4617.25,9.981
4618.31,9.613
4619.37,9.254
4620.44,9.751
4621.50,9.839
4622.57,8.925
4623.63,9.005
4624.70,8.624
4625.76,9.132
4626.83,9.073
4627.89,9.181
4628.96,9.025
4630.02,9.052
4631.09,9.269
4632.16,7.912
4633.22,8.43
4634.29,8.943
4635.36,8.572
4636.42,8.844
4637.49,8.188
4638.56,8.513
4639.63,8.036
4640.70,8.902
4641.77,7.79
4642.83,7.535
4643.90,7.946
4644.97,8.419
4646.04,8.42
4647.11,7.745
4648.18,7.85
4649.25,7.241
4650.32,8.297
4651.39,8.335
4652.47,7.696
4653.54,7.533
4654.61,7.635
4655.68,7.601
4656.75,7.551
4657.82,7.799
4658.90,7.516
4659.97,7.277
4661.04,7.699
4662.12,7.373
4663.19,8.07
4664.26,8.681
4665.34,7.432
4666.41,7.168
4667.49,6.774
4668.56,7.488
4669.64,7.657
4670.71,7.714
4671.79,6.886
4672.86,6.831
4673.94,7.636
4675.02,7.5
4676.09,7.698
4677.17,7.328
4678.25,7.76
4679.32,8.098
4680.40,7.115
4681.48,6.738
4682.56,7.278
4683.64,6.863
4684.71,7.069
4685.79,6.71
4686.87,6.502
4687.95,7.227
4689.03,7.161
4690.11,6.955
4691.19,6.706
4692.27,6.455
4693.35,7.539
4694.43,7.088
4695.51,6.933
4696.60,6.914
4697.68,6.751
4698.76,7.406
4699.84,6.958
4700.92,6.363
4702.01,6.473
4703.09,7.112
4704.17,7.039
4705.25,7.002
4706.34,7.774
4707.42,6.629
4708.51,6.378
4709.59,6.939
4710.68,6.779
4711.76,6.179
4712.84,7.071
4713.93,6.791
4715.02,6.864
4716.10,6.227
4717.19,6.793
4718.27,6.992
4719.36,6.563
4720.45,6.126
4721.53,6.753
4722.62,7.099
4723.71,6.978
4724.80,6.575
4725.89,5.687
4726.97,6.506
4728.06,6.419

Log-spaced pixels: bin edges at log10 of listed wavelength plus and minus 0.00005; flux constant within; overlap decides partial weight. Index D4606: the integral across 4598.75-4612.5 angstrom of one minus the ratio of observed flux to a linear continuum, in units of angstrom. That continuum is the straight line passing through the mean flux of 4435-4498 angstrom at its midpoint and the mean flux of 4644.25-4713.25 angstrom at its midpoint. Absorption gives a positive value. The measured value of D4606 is -4.8 angstrom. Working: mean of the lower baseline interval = 9.09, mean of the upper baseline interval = 7.29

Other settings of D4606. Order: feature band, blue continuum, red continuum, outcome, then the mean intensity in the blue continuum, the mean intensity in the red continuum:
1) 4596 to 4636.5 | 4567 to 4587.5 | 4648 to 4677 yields 4.63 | 14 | 7.58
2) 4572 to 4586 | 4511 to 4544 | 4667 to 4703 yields -4.22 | 12.2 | 7.11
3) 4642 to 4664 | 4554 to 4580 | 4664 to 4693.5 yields 3.99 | 17.3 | 7.23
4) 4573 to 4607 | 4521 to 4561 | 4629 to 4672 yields 1.28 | 16.2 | 7.96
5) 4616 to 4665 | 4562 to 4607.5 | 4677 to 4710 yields 7.70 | 13.1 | 7.01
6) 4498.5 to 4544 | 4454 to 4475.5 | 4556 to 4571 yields 8.09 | 8.89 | 18.3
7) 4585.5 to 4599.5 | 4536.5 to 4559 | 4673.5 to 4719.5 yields 3.70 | 19.2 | 6.99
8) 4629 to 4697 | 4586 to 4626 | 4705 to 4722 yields 6.52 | 10.4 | 6.74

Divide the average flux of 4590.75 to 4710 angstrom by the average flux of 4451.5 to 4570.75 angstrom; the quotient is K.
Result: 0.7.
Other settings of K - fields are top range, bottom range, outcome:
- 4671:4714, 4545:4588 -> 0.41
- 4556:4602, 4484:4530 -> 1.35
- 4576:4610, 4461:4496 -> 1.27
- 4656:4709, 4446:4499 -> 0.78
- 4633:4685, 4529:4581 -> 0.46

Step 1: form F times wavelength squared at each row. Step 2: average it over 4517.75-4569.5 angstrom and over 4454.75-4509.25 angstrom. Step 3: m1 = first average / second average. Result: 1.74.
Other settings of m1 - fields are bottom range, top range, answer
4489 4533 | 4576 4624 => 1.08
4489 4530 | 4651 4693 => 0.74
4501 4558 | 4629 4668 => 0.60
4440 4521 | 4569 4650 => 1.17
